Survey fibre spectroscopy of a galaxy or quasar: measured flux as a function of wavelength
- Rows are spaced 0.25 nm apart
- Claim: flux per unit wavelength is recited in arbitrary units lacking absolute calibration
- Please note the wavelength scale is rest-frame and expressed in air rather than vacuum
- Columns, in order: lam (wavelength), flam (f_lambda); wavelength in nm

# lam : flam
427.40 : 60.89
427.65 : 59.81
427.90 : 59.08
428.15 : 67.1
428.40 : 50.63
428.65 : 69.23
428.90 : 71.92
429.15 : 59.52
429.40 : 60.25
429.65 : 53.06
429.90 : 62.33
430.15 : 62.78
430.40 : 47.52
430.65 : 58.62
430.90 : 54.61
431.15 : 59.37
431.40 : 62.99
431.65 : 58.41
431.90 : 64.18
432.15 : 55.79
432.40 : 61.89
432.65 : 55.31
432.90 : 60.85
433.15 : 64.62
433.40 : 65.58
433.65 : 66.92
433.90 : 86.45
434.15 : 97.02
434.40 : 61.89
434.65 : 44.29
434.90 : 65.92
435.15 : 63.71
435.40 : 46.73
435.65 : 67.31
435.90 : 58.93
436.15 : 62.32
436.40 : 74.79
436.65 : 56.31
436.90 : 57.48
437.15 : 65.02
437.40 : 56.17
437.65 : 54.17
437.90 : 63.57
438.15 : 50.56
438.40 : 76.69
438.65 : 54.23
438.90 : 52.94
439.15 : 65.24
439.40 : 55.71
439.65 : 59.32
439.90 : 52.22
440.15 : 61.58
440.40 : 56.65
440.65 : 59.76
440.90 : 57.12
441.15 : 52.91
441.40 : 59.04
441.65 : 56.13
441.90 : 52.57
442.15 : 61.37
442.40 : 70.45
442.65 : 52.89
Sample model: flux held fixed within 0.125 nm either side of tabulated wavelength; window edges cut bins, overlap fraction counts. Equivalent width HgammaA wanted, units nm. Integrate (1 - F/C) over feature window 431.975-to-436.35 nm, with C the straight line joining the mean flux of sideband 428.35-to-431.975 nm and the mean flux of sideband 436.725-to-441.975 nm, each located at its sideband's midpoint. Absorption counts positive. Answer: -0.369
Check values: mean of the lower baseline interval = 59.8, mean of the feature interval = 64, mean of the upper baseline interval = 58.1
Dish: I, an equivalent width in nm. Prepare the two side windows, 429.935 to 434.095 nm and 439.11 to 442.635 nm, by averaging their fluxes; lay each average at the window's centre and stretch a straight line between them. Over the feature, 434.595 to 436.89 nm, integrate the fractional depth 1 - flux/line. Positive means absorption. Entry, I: 0.006 nm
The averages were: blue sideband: 62.2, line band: 60.4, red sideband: 58.2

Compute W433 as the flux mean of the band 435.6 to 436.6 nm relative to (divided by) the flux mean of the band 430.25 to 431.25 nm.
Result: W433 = 1.18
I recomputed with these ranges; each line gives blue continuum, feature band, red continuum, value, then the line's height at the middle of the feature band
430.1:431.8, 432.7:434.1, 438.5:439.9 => -0.29 nm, 57.5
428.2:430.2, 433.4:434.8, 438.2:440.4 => -0.24 nm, 60.3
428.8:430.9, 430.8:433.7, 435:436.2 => -0.07 nm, 59.4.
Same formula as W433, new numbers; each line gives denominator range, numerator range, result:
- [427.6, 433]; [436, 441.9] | 0.99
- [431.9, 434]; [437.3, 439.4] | 0.92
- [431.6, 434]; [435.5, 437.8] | 0.96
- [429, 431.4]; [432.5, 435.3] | 1.14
